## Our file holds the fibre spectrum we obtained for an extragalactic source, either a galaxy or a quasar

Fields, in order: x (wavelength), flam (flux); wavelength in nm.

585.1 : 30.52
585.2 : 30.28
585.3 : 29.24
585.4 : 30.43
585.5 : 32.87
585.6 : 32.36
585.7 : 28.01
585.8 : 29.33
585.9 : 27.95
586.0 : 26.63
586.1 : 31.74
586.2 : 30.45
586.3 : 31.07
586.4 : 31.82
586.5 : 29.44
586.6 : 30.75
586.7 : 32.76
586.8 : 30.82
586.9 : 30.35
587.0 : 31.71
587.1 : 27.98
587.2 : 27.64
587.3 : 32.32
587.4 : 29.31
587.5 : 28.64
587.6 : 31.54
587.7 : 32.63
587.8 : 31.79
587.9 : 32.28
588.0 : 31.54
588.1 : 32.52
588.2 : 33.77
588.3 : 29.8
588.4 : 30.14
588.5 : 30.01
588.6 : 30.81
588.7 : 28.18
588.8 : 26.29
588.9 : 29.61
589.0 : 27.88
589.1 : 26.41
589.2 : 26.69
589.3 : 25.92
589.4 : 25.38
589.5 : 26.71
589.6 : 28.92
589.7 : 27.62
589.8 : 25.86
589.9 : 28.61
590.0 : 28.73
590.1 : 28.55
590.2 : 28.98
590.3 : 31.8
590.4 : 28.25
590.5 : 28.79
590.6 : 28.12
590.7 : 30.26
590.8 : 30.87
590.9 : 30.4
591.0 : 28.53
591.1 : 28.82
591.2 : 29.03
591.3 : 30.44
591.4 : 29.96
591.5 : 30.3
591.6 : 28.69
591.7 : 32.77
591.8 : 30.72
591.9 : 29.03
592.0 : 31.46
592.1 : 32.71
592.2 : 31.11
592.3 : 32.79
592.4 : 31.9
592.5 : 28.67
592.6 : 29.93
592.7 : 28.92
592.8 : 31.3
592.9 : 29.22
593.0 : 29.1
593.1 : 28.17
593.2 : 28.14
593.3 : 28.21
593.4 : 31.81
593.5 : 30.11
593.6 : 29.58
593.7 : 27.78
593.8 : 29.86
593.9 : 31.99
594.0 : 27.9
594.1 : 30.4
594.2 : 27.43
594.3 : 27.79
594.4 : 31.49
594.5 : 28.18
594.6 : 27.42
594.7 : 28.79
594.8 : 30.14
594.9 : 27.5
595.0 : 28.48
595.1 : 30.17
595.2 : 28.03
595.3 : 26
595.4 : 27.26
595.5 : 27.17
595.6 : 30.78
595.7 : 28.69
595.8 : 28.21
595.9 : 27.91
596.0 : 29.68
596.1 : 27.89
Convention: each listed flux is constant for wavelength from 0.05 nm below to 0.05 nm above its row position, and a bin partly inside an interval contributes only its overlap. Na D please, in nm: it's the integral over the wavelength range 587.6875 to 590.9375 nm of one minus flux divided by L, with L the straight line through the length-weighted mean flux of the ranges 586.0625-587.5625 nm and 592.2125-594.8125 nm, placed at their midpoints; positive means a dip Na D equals 0.101 nm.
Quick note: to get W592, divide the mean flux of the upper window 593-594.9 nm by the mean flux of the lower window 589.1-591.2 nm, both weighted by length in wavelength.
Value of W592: 1.0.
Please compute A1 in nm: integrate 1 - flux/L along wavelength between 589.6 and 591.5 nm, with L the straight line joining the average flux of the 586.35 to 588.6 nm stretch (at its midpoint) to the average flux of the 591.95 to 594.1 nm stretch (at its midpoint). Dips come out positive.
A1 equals 0.08 nm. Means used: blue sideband 30.9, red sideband 30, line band 29.1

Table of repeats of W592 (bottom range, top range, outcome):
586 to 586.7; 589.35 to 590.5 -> 0.92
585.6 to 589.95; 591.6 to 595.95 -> 0.99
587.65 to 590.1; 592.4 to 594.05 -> 1.01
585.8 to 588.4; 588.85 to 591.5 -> 0.93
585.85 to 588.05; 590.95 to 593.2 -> 0.99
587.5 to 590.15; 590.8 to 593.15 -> 1.04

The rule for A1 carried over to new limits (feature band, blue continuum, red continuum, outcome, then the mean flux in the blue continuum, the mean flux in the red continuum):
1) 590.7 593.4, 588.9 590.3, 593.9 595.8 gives -0.19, 27.6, 28.6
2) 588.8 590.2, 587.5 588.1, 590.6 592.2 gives 0.16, 31.7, 30.2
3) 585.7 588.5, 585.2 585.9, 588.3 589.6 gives -0.14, 30.2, 28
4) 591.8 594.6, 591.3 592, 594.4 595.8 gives -0.03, 30.3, 28.5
